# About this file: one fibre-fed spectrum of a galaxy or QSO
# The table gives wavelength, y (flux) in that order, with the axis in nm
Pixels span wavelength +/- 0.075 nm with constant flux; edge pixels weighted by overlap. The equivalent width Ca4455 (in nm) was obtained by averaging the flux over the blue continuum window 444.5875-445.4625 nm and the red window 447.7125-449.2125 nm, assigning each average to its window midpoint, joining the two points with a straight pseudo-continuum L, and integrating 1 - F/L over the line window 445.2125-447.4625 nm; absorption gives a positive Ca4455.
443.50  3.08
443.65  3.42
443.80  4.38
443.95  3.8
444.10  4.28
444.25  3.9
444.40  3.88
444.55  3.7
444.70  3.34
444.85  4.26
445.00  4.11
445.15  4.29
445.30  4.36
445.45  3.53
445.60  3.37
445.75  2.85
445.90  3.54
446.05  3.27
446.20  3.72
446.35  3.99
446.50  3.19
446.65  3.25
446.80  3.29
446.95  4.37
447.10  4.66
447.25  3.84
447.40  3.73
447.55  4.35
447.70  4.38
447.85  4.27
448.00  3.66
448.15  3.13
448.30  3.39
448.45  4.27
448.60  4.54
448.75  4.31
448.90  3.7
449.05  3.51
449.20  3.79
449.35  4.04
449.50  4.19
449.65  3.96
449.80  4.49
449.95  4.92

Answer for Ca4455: 0.164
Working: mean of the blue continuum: 4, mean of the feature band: 3.67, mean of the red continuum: 3.88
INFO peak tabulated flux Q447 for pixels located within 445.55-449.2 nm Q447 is 4.66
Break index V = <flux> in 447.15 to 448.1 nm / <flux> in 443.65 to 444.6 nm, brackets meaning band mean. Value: 1.02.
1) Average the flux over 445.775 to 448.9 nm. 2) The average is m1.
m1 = 3.84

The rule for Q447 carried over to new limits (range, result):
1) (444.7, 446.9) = 4.36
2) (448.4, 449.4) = 4.54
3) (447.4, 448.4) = 4.38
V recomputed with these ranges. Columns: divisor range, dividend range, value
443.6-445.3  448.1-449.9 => 1.00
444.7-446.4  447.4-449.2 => 1.06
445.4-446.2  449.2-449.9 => 1.24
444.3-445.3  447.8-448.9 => 0.99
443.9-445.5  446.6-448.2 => 0.99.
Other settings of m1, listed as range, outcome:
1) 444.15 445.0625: 3.87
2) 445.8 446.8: 3.46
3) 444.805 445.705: 3.94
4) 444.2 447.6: 3.77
